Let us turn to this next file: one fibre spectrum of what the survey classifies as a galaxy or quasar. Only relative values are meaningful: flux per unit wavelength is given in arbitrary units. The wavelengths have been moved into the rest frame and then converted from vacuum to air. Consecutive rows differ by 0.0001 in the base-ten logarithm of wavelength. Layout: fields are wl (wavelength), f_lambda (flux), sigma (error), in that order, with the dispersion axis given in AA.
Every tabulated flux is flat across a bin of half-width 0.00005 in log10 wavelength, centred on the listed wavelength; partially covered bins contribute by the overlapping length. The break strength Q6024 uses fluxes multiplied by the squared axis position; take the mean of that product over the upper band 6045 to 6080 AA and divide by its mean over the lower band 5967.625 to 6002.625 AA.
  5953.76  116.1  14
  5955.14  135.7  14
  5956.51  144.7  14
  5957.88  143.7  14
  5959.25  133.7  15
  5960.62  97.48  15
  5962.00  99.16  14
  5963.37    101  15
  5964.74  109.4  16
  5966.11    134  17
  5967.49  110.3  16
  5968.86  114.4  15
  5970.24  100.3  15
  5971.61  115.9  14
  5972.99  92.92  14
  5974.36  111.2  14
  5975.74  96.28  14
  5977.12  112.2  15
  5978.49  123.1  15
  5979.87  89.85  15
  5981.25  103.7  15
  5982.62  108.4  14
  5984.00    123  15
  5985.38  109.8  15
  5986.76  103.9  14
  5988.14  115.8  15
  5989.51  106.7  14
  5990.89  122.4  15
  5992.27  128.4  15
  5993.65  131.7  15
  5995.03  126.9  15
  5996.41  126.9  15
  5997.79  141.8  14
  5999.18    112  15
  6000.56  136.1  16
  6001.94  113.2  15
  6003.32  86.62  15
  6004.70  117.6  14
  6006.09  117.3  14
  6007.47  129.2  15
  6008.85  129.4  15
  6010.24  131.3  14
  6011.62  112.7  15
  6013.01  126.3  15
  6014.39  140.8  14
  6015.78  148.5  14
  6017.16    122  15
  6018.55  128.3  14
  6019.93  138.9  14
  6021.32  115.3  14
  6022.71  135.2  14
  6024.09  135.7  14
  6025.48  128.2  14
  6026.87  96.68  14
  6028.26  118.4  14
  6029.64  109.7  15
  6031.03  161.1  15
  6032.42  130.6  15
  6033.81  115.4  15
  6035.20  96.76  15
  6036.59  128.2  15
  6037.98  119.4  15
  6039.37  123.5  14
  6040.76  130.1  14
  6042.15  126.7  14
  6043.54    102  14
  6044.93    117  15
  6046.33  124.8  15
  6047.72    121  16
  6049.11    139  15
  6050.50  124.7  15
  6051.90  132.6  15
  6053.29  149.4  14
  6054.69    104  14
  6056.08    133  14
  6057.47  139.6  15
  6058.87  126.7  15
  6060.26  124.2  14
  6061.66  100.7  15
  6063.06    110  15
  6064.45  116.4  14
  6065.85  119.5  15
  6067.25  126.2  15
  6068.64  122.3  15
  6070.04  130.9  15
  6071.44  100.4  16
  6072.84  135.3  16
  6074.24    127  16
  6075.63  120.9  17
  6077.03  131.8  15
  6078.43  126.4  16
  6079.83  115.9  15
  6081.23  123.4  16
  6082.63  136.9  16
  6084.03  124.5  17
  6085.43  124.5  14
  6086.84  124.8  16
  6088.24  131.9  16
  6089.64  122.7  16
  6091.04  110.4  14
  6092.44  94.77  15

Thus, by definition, 1.1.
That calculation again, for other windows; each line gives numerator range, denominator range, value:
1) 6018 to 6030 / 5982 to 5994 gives 1.07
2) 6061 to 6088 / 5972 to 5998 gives 1.10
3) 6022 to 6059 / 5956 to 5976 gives 1.12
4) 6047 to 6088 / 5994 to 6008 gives 1.05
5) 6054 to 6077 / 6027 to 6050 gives 1.00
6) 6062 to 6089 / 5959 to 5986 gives 1.17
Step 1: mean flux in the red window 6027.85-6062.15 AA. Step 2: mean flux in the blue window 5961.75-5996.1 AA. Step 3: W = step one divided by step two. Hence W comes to 1.11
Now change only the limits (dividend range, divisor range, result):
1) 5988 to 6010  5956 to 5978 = 1.07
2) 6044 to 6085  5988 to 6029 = 1.00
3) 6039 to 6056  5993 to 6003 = 1.00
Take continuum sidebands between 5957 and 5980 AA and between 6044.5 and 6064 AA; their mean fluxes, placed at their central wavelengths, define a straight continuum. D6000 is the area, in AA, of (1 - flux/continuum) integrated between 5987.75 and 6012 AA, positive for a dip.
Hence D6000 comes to -1.1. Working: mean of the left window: 112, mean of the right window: 125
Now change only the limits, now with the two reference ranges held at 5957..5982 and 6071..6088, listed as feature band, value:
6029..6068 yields -0.8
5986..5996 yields -0.5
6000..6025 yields -2.0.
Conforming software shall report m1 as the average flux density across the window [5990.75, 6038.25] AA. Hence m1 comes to 125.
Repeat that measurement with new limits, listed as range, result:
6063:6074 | 121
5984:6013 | 120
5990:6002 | 127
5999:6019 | 124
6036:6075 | 123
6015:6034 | 128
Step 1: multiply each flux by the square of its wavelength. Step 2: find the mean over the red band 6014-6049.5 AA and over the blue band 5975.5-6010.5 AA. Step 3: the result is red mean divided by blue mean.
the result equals 1.08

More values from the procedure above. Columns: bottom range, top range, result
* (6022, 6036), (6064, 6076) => 1.01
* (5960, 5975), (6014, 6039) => 1.19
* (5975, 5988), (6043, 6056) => 1.18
